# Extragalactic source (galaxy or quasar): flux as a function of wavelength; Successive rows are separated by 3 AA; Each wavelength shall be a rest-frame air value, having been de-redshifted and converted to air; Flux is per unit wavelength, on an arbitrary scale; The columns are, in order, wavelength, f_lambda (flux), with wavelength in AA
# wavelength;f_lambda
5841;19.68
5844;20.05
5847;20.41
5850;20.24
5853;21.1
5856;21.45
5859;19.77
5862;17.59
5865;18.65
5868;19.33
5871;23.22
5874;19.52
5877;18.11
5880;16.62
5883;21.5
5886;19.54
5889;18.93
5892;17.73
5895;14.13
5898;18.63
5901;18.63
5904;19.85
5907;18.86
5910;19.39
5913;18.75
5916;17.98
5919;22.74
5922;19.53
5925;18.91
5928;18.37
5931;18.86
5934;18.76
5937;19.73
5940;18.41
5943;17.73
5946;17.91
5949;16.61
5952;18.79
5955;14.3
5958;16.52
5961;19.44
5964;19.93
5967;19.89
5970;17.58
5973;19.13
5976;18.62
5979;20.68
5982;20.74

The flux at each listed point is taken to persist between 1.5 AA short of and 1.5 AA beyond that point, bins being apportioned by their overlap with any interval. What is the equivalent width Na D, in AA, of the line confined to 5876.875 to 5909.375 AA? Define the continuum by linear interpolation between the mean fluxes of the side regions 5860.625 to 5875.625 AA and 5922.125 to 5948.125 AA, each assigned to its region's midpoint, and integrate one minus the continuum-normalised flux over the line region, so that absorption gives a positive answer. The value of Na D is 1.4 AA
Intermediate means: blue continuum 19.7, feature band 18.5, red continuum 18.6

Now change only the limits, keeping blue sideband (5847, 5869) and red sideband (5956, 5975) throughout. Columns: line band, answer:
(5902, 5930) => -0.3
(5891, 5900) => 1.2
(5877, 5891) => 0.4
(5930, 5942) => 0.0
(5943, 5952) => 0.6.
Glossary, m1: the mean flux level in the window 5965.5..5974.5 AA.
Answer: 18.9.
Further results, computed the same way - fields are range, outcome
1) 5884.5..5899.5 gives 17.8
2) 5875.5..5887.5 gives 18.9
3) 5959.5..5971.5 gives 19.2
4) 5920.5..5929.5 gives 18.9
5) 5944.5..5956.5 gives 16.9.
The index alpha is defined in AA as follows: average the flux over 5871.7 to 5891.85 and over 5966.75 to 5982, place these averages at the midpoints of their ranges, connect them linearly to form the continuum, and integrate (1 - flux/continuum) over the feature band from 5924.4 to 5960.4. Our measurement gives 2.4 AA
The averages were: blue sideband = 19.1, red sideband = 19.3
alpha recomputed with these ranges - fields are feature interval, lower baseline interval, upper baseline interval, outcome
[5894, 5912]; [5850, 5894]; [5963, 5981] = 1.0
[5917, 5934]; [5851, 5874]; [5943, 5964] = -1.2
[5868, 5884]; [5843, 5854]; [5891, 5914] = -0.3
